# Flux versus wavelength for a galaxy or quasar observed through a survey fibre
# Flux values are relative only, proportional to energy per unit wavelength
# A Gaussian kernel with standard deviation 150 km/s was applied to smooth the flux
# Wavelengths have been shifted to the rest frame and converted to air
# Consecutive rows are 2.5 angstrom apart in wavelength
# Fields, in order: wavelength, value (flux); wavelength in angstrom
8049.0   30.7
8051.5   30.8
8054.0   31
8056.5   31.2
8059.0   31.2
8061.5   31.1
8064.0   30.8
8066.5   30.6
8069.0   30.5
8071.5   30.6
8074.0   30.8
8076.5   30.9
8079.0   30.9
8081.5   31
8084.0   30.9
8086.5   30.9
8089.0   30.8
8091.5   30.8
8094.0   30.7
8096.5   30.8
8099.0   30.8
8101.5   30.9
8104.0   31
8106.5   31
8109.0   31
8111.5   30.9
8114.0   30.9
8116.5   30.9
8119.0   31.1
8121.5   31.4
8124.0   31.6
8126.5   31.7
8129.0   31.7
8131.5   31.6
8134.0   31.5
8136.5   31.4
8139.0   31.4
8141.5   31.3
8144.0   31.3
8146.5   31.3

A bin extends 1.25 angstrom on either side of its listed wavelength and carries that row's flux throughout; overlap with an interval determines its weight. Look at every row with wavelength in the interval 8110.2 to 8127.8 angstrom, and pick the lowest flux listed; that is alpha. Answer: 30.9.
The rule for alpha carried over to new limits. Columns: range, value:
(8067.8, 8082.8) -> 30.5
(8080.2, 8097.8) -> 30.7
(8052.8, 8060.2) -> 31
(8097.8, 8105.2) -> 30.8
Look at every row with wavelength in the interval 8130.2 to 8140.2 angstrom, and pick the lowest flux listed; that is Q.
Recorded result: 31.4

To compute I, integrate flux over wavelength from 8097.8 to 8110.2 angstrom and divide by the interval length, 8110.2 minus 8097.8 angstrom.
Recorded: 30.9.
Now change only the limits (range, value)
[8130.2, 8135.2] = 31.6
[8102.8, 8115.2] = 31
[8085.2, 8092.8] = 30.8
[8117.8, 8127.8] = 31.5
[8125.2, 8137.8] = 31.6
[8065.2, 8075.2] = 30.6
